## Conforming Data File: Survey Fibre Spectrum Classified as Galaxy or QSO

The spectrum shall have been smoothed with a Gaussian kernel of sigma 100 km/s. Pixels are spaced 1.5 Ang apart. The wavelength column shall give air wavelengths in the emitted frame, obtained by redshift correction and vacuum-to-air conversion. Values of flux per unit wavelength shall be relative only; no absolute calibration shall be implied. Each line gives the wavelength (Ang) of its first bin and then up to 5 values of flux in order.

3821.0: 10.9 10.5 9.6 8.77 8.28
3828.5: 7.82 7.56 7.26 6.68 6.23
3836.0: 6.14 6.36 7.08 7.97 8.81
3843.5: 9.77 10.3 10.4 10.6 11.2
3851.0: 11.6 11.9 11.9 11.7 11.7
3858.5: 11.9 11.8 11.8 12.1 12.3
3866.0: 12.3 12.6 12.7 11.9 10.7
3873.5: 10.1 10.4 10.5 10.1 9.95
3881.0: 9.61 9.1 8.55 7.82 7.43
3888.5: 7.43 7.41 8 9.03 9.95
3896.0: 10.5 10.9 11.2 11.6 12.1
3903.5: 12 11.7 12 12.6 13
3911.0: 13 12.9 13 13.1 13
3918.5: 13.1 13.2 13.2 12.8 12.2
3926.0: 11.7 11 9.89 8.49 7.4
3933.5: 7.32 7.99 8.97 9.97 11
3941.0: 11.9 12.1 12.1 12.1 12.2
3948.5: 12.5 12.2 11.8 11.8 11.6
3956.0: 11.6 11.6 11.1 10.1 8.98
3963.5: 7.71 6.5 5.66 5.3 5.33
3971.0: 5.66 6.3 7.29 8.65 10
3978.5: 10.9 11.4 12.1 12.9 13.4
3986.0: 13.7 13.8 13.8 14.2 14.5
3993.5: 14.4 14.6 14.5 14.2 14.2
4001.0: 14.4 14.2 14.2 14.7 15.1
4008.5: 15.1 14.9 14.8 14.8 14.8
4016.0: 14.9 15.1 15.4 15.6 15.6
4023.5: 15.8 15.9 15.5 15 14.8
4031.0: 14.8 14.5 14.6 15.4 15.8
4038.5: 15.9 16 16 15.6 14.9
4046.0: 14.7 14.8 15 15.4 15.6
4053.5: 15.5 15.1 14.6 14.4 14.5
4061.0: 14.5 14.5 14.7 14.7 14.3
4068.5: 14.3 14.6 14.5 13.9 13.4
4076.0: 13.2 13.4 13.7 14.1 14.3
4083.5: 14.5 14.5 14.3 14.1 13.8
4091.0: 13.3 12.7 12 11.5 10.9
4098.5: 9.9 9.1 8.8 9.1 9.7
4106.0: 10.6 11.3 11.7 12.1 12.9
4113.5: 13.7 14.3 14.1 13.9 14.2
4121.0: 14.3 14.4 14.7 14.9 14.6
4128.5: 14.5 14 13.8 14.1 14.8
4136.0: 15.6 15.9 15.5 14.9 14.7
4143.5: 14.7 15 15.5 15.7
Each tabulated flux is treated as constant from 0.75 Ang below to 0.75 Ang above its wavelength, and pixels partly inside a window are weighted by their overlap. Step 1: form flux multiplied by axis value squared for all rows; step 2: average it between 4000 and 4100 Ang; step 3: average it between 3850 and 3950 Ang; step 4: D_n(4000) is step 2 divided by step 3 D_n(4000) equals 1.41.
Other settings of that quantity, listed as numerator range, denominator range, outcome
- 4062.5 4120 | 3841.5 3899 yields 1.38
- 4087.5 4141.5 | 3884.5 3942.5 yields 1.34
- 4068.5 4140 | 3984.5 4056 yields 0.93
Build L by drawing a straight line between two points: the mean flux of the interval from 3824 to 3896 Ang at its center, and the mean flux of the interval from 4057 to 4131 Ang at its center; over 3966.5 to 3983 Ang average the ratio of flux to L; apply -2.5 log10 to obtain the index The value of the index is 0.34 mag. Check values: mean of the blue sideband 9.7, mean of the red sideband 13.3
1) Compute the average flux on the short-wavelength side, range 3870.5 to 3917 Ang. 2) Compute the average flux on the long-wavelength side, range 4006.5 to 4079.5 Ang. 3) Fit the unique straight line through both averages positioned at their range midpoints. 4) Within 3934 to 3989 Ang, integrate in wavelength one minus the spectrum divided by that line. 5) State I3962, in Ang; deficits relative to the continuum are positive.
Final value 9.9 Ang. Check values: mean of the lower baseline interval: 10.6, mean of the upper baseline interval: 14.9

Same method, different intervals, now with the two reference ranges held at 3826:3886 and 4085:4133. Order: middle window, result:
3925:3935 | 1.37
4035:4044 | -2.86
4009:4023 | -4.07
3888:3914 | -1.35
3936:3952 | -0.95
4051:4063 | -2.66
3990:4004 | -3.47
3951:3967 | 1.70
